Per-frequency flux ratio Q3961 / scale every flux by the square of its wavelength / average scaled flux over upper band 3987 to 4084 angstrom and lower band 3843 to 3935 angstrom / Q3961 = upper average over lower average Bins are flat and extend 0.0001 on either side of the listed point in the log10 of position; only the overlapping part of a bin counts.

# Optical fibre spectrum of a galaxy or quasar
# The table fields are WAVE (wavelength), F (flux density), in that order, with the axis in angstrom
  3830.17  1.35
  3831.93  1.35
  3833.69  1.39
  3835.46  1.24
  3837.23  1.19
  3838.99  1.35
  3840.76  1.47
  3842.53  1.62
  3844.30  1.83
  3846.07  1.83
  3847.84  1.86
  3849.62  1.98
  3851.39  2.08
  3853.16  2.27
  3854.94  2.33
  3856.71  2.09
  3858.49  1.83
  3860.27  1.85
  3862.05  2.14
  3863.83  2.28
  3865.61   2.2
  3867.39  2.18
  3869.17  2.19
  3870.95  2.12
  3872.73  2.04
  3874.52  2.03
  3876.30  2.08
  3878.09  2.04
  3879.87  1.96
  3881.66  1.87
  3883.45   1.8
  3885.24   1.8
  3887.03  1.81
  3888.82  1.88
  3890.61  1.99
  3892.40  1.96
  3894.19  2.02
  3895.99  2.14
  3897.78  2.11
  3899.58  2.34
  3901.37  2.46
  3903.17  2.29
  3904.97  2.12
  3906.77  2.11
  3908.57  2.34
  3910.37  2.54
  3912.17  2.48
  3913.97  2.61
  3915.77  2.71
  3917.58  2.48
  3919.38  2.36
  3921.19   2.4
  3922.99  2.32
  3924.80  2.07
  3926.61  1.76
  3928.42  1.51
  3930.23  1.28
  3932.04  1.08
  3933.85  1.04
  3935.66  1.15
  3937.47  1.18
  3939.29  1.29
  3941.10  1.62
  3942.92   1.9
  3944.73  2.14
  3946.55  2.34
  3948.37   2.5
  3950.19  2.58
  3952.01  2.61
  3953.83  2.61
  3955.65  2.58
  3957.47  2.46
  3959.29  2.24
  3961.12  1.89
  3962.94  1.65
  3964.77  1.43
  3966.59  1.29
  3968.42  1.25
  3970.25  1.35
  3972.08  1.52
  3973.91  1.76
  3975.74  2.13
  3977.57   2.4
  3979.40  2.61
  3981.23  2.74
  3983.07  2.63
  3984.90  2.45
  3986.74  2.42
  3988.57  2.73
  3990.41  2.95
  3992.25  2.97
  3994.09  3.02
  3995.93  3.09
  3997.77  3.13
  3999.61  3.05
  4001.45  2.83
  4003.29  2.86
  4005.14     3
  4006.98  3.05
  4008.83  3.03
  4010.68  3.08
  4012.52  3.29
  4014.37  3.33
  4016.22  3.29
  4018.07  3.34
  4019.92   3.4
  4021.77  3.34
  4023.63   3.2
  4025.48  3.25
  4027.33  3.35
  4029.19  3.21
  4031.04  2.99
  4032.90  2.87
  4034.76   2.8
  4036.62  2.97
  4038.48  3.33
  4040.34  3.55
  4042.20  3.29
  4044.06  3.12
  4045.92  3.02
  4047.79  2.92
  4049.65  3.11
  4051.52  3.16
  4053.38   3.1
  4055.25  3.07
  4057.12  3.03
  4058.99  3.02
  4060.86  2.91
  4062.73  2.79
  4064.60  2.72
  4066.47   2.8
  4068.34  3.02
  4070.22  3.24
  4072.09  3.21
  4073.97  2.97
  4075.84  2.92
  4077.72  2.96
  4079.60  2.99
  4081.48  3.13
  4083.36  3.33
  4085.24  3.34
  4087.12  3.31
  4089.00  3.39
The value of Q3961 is 1.6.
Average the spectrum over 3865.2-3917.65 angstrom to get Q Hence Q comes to 2.15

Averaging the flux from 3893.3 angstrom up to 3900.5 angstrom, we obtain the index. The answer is 2.15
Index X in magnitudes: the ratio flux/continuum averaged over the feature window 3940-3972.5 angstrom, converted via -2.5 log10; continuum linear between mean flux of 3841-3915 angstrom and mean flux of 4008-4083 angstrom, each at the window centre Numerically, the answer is 0.26 mag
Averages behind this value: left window 2.08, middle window 2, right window 3.1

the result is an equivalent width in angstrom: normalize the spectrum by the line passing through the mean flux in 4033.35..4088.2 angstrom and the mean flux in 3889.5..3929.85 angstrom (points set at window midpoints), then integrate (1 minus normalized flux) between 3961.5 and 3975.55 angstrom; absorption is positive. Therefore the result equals 5.71 angstrom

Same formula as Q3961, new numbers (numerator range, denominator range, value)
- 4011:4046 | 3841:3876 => 1.72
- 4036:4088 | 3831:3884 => 1.81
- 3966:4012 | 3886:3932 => 1.24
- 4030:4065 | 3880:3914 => 1.55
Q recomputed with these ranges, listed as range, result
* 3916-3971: 1.89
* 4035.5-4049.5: 3.16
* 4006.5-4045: 3.2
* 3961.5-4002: 2.33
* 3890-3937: 2.06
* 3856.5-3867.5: 2.07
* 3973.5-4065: 2.98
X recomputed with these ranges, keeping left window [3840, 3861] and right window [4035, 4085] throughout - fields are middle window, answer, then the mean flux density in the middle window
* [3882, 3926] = 0.005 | 2.21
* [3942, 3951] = 0.074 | 2.29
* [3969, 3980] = 0.329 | 1.92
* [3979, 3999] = -0.049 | 2.8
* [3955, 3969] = 0.338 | 1.85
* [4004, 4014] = -0.115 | 3.1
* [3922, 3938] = 0.487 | 1.5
